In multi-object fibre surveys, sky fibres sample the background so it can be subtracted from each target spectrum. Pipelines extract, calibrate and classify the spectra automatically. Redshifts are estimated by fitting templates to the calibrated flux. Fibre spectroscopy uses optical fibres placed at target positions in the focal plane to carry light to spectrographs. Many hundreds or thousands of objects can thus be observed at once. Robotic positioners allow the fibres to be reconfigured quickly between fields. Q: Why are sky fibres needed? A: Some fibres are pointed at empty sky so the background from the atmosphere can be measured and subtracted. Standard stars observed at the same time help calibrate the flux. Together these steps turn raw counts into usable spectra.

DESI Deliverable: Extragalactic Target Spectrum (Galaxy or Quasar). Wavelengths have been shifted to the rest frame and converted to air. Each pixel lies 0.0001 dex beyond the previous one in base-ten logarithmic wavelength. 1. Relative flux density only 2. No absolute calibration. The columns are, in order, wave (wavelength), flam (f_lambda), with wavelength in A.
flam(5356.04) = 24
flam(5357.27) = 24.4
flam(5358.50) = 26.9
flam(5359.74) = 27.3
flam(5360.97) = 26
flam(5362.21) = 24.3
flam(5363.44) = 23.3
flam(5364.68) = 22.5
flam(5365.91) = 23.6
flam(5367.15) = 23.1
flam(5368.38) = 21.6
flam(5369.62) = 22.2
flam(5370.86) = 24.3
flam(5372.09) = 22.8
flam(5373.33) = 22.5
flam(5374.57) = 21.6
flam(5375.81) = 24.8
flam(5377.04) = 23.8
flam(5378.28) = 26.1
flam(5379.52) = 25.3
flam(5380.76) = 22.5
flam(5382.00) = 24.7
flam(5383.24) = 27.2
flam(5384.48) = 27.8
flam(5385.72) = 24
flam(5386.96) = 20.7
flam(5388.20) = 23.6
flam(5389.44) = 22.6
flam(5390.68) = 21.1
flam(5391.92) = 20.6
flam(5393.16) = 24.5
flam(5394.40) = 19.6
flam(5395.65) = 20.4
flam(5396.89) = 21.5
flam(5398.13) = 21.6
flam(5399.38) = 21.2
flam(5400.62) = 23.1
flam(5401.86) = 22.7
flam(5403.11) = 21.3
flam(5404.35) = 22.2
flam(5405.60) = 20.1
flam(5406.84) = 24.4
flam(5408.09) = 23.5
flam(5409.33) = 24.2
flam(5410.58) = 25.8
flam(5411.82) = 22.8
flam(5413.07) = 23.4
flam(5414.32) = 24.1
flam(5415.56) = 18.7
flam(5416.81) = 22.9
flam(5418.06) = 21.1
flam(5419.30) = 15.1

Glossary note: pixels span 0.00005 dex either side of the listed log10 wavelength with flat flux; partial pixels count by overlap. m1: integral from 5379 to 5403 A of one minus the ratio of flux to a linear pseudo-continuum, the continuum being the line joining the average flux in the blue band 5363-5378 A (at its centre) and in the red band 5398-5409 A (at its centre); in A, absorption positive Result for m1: -0.24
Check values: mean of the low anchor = 23.1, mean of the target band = 22.8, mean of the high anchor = 22.3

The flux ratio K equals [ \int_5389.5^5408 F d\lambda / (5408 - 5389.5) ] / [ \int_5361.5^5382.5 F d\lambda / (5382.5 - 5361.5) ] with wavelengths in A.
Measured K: 0.9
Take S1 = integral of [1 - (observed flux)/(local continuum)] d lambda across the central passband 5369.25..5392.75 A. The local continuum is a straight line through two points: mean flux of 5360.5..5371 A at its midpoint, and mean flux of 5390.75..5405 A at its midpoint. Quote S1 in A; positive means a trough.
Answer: -1.11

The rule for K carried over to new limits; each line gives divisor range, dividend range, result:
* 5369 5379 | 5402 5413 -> 0.98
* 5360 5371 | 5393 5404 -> 0.92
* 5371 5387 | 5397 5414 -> 0.94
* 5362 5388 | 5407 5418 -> 0.97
